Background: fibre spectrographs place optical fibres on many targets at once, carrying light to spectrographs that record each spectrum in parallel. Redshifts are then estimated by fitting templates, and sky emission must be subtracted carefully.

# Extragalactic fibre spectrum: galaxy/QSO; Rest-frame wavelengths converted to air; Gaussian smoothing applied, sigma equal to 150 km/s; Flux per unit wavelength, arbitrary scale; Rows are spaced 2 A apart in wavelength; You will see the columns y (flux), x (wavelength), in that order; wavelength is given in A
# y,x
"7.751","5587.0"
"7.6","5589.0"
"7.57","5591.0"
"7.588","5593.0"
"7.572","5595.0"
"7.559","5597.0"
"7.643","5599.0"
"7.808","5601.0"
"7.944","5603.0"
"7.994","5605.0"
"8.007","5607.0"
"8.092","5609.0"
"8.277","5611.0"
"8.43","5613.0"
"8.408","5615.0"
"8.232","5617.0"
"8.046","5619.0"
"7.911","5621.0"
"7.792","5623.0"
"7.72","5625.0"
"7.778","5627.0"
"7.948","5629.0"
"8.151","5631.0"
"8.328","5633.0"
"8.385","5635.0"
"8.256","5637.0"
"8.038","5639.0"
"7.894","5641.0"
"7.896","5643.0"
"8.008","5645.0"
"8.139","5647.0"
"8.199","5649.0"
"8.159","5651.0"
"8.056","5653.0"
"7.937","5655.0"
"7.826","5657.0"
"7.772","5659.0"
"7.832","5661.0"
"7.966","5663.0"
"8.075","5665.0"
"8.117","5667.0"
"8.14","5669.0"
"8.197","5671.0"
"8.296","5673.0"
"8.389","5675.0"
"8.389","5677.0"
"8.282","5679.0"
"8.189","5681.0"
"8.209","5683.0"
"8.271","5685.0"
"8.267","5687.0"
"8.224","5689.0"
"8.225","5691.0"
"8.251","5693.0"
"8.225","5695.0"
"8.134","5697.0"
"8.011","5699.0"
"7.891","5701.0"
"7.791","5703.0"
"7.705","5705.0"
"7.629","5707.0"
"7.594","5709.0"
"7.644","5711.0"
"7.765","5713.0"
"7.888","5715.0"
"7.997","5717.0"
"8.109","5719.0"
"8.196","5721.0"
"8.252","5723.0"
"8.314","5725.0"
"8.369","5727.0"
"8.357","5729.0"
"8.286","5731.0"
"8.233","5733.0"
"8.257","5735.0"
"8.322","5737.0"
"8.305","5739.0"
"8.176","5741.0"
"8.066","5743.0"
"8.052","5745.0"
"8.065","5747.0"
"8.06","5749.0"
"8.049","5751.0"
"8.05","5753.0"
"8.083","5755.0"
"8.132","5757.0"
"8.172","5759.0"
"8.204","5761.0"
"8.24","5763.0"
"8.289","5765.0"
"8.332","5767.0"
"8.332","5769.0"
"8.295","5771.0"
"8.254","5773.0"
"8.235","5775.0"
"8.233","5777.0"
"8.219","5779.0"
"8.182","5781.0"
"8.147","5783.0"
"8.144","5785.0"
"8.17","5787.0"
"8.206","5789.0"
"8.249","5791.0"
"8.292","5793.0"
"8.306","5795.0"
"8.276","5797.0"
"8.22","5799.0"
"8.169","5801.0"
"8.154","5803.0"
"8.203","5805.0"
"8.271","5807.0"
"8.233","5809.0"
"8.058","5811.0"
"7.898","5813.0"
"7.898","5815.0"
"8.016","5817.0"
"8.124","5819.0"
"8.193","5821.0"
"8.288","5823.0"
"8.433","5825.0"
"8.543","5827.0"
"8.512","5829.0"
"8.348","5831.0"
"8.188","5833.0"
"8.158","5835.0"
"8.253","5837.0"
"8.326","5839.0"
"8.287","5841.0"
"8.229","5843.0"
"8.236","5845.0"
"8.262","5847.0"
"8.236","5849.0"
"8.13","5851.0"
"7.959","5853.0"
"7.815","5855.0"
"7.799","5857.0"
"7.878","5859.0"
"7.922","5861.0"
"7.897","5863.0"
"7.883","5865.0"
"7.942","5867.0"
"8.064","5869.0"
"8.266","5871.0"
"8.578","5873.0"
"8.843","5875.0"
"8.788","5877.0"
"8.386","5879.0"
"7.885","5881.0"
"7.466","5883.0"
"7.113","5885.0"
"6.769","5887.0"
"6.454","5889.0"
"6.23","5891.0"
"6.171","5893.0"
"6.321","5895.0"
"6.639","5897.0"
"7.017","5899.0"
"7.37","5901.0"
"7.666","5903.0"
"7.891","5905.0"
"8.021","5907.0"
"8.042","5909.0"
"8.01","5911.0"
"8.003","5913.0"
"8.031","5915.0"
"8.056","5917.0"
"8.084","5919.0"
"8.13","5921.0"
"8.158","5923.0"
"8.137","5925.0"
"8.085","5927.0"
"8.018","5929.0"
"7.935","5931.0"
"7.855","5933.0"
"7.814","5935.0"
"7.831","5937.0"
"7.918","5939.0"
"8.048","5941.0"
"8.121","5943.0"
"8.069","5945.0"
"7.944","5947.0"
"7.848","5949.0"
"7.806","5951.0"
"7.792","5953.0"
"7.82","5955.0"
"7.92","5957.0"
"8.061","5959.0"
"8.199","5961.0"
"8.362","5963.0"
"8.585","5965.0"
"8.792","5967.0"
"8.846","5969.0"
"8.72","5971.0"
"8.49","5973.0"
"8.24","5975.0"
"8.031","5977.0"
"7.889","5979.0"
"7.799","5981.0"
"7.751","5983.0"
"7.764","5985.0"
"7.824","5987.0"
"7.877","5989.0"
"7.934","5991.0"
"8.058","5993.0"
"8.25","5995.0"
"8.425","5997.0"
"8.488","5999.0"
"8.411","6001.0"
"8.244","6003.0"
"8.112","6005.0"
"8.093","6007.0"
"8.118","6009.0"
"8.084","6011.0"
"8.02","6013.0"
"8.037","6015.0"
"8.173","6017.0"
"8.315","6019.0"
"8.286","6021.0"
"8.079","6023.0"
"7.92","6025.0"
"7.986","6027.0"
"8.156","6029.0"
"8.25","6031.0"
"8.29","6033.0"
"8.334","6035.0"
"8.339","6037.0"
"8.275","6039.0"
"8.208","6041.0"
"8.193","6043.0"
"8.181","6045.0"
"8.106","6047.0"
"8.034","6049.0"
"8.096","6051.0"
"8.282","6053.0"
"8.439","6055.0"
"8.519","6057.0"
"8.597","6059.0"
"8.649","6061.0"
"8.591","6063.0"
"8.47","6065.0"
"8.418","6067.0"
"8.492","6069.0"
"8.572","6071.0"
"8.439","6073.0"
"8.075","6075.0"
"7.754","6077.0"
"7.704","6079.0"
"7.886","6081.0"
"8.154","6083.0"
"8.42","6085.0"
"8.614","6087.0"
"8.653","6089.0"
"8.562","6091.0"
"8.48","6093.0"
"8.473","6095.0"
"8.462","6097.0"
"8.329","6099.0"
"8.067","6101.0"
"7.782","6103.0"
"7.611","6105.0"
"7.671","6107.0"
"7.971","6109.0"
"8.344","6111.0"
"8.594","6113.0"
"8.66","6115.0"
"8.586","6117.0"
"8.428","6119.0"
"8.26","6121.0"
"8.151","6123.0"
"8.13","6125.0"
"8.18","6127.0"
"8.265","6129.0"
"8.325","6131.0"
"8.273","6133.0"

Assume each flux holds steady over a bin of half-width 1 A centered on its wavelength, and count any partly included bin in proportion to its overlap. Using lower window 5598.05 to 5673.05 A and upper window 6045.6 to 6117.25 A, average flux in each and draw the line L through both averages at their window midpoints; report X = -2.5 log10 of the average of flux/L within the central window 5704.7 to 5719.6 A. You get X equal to 0.041 mag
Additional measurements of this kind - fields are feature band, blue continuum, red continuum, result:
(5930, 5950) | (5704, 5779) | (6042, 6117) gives 0.04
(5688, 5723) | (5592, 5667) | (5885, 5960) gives -0.01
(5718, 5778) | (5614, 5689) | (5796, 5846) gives -0.01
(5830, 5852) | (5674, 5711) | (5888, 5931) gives -0.07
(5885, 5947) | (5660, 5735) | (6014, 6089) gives 0.08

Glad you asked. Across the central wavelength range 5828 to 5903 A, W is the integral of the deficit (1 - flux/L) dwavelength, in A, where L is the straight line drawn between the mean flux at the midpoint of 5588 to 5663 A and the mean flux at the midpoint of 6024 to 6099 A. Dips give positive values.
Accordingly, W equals 3.2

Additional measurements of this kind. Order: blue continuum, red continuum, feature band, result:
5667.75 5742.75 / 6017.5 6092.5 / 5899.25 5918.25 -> 0.8 A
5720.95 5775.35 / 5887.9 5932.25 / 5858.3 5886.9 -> -1.1 A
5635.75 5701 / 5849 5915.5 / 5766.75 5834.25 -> -3.2 A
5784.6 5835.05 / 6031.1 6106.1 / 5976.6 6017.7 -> 1.0 A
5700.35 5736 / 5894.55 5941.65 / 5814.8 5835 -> -0.9 A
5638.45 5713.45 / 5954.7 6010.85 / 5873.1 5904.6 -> 3.2 A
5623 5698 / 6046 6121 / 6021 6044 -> 0.2 A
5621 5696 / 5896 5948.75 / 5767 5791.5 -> -0.7 A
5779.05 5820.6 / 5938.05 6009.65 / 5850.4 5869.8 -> 0.5 A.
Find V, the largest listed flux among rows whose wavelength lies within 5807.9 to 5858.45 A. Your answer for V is 8.543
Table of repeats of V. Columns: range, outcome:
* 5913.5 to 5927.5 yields 8.158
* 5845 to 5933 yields 8.843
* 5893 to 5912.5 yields 8.042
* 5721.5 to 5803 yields 8.369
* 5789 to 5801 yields 8.306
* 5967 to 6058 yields 8.846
